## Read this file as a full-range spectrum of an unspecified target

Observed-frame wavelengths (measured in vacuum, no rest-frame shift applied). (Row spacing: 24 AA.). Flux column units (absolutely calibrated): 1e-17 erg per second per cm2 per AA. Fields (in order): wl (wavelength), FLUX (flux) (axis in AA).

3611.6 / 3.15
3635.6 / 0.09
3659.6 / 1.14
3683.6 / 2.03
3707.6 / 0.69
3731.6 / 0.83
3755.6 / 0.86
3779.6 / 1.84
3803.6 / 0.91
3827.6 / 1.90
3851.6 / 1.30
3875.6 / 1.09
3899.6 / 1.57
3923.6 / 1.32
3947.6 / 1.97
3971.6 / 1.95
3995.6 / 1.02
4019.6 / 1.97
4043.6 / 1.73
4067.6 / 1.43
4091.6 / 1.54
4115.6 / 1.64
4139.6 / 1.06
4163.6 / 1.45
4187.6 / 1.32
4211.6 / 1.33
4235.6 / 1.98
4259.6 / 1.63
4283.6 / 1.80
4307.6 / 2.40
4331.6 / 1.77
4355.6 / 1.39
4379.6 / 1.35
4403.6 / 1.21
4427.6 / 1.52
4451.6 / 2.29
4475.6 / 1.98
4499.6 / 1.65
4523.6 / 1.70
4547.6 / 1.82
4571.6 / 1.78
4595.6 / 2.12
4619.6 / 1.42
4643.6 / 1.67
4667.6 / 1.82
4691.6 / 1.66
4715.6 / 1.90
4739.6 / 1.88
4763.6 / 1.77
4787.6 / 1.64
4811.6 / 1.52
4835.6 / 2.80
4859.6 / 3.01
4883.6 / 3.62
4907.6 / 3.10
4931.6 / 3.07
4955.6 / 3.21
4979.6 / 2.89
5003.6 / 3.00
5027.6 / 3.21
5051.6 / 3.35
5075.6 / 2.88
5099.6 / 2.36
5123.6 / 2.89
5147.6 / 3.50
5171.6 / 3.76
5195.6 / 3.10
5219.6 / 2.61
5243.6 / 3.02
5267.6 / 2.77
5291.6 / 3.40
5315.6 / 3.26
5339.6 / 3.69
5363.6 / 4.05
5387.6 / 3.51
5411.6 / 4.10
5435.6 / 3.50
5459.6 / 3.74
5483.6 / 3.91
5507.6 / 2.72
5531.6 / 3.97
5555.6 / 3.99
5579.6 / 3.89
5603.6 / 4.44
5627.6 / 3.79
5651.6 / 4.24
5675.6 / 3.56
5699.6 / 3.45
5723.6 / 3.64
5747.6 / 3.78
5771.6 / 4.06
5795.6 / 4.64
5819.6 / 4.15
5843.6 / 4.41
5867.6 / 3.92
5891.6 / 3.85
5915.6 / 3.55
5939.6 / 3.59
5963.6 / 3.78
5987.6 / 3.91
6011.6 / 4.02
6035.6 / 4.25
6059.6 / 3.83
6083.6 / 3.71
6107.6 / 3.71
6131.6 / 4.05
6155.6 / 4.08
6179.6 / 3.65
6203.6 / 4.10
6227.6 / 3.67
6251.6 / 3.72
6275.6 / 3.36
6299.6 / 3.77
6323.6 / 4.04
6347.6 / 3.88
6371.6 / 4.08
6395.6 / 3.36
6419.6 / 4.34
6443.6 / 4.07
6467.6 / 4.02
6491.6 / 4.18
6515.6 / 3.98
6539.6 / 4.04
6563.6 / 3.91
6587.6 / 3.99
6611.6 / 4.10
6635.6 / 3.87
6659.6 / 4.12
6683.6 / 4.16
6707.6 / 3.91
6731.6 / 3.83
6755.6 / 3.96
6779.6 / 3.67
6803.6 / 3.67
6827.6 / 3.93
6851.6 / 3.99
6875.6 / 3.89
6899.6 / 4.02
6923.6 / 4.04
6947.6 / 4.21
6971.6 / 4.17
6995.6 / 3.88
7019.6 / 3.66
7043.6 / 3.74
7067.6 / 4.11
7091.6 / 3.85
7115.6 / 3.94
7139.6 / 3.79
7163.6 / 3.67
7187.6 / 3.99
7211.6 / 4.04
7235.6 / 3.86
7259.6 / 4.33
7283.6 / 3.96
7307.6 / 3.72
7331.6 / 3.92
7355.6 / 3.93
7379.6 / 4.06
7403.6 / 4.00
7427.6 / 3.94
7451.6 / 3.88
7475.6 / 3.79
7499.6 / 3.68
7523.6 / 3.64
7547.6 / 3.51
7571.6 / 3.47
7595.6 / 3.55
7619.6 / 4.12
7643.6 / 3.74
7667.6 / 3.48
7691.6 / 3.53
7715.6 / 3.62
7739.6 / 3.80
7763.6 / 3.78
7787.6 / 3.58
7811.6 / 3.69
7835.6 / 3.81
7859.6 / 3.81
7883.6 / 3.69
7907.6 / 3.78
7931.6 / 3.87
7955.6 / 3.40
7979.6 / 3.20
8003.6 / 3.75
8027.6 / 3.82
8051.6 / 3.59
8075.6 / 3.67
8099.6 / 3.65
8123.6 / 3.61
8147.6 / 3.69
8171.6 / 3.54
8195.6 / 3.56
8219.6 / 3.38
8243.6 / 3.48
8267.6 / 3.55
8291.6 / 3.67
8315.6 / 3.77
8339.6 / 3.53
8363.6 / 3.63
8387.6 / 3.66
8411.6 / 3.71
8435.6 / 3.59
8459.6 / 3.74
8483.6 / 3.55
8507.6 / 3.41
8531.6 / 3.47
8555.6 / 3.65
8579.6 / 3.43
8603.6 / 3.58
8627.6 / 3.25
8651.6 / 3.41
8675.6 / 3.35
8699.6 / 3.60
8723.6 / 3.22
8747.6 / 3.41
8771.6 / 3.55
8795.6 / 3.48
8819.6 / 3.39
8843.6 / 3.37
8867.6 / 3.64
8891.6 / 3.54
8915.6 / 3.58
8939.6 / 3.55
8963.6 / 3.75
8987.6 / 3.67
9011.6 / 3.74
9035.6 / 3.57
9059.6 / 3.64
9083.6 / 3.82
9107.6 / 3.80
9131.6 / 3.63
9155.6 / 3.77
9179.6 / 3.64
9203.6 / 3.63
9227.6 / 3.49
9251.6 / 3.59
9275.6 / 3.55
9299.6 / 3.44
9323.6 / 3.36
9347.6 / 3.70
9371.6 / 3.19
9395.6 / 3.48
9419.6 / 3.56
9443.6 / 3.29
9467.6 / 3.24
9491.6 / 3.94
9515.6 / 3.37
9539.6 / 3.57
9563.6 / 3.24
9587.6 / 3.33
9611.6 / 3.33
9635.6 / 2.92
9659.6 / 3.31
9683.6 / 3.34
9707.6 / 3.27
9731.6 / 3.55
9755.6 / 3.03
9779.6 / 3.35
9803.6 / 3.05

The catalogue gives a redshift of 0.214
